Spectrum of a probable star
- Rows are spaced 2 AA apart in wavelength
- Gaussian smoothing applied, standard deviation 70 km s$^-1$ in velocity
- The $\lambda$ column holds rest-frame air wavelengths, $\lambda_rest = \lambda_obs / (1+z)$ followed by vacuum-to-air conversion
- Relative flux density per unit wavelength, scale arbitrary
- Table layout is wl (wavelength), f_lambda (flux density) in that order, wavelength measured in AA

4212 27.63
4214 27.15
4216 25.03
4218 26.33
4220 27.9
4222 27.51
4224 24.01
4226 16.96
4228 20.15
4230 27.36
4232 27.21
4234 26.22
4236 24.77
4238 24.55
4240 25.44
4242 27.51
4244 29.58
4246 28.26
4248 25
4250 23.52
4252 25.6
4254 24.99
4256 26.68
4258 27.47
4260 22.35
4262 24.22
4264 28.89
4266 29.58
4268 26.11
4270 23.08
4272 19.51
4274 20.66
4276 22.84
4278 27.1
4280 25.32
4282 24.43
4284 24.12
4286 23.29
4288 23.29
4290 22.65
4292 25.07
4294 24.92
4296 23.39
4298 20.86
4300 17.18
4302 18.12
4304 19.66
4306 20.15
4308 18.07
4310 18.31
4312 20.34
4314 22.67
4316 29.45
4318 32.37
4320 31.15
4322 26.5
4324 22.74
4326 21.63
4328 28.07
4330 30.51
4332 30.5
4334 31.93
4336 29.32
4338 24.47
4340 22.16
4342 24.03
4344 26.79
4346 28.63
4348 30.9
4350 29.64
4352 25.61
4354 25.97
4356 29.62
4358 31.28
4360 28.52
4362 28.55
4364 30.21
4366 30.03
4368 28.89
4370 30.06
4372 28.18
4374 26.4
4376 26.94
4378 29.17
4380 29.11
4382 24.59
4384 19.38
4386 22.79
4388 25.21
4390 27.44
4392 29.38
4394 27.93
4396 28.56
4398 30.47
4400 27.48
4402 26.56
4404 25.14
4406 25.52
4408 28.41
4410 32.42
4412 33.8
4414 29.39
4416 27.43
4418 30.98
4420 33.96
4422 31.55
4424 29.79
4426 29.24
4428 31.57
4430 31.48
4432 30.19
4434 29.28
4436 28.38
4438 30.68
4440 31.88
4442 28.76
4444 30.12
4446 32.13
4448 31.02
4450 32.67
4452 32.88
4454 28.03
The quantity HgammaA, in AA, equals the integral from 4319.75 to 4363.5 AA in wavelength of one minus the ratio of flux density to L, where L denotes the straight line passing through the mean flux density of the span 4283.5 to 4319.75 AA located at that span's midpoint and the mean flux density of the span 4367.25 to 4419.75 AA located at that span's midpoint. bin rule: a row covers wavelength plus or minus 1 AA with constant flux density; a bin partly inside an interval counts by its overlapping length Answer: -4.8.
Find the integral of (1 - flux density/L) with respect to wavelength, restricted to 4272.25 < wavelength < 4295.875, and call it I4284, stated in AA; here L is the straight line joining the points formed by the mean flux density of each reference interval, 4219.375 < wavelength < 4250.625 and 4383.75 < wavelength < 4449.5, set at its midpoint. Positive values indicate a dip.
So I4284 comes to 2.32 AA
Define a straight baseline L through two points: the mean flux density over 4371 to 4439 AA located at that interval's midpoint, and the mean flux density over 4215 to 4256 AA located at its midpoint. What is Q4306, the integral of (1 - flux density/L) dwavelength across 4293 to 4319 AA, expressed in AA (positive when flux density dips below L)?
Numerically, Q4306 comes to 4.6 AA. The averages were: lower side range 25.4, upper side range 28.5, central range 22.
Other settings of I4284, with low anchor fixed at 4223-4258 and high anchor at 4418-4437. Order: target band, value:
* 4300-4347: 4.6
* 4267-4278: 1.4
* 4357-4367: -0.3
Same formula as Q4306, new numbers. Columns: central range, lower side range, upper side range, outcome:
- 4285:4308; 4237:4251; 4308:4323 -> 3.6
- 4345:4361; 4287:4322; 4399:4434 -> -1.8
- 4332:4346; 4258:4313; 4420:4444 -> -0.7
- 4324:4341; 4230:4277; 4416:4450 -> 0.4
